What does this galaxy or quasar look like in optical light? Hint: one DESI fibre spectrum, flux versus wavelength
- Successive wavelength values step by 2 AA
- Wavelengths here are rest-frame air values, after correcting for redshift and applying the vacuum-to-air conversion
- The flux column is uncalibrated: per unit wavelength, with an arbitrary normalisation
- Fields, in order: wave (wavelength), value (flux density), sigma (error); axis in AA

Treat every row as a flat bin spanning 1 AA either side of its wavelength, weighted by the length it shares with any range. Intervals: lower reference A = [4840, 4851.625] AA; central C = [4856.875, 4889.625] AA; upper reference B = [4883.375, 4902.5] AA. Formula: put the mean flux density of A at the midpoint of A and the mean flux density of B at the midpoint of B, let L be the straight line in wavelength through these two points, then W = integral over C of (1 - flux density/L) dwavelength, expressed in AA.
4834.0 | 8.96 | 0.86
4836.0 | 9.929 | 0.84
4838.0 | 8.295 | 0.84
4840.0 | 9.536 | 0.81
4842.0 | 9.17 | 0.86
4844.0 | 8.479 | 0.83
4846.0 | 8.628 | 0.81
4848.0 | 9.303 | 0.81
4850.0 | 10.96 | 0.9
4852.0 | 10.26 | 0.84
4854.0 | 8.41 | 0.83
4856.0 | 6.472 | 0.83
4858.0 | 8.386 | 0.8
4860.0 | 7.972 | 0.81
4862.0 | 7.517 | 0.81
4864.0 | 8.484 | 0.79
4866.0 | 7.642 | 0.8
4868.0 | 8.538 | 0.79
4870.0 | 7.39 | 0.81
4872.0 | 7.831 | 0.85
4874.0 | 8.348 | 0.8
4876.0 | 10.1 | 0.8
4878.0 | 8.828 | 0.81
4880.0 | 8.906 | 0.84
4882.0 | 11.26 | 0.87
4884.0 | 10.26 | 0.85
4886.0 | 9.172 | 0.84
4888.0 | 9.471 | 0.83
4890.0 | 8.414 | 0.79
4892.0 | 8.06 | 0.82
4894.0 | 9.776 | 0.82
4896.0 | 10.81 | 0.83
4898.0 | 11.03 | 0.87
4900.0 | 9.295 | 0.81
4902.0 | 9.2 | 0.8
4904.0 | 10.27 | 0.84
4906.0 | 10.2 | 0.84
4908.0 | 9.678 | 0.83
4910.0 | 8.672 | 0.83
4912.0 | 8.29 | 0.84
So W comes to 2.5 AA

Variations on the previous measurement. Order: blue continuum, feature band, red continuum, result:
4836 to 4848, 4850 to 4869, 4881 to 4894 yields 1.7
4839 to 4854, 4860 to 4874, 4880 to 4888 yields 2.6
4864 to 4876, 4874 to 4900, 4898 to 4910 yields -1.9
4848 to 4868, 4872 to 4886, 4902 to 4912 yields -0.8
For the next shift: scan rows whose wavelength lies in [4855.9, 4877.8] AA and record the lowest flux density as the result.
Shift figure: 6.472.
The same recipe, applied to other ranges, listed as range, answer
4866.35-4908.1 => 7.39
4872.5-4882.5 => 8.348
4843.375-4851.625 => 8.479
